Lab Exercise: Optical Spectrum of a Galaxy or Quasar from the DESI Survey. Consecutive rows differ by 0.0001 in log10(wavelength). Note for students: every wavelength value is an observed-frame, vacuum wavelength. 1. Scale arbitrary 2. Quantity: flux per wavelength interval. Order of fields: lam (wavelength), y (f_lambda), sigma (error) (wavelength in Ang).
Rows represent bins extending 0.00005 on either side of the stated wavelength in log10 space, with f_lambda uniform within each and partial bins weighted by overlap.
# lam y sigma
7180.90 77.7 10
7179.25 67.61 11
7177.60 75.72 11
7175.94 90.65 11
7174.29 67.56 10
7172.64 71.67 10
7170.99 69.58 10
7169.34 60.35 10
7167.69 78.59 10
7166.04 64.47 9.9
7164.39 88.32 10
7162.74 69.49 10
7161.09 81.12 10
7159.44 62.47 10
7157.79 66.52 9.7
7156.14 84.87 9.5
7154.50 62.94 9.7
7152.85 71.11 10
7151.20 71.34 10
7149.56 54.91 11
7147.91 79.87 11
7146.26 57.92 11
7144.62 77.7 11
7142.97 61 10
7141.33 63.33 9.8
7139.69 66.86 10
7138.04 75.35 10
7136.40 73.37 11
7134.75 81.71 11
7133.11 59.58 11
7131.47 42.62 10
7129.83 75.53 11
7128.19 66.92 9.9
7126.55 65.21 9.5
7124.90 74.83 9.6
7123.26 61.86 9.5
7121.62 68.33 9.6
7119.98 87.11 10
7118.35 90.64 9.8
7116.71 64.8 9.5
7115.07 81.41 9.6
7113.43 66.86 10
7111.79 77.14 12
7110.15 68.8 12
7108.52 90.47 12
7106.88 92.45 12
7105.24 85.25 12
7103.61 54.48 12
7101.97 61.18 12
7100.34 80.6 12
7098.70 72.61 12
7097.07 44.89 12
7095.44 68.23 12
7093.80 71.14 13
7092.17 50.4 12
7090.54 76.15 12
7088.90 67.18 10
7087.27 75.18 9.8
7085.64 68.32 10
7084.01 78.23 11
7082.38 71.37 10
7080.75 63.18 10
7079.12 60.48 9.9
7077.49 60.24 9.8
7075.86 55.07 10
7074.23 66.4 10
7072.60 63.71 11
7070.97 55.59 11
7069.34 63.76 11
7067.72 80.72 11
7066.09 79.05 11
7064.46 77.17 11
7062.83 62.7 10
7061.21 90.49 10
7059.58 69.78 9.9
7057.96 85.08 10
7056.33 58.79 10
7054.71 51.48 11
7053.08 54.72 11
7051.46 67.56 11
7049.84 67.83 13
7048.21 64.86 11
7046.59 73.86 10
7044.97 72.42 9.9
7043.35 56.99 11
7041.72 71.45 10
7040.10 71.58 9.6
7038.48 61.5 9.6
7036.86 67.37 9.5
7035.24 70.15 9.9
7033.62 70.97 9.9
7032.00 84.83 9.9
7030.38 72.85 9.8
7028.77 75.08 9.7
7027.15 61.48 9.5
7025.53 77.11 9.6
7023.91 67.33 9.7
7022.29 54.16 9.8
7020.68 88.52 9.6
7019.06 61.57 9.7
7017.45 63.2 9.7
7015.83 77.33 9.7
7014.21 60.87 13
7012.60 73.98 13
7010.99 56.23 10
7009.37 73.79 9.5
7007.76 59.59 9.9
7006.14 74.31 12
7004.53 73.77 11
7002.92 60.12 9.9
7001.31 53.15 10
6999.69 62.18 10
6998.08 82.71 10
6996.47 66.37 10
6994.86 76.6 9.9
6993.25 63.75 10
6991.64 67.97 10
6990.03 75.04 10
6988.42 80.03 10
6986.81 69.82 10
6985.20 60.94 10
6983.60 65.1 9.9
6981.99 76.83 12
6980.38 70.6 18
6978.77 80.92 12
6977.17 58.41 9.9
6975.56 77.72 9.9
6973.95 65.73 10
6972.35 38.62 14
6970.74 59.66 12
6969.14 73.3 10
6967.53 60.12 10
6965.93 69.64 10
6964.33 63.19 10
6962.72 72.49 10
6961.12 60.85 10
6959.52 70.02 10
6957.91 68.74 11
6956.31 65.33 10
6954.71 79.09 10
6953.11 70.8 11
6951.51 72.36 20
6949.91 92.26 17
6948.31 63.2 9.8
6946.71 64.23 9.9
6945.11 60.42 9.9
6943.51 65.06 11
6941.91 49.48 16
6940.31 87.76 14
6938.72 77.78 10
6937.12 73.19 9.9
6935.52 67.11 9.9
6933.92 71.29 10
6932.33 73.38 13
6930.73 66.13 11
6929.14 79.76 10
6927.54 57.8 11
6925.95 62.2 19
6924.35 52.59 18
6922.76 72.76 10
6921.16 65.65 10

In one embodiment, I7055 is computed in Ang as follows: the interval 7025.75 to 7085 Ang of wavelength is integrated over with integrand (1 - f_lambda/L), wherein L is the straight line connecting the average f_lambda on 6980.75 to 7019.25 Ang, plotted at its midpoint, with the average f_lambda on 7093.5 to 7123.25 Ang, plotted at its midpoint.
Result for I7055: 2.1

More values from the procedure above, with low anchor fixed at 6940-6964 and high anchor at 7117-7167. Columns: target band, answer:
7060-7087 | 0.4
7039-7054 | 0.6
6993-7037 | 0.2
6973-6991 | -0.4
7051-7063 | 0.3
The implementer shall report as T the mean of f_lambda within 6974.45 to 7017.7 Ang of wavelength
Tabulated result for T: 69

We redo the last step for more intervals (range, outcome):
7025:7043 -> 70.8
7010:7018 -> 66.5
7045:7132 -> 69.4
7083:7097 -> 68.1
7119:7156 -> 68.6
